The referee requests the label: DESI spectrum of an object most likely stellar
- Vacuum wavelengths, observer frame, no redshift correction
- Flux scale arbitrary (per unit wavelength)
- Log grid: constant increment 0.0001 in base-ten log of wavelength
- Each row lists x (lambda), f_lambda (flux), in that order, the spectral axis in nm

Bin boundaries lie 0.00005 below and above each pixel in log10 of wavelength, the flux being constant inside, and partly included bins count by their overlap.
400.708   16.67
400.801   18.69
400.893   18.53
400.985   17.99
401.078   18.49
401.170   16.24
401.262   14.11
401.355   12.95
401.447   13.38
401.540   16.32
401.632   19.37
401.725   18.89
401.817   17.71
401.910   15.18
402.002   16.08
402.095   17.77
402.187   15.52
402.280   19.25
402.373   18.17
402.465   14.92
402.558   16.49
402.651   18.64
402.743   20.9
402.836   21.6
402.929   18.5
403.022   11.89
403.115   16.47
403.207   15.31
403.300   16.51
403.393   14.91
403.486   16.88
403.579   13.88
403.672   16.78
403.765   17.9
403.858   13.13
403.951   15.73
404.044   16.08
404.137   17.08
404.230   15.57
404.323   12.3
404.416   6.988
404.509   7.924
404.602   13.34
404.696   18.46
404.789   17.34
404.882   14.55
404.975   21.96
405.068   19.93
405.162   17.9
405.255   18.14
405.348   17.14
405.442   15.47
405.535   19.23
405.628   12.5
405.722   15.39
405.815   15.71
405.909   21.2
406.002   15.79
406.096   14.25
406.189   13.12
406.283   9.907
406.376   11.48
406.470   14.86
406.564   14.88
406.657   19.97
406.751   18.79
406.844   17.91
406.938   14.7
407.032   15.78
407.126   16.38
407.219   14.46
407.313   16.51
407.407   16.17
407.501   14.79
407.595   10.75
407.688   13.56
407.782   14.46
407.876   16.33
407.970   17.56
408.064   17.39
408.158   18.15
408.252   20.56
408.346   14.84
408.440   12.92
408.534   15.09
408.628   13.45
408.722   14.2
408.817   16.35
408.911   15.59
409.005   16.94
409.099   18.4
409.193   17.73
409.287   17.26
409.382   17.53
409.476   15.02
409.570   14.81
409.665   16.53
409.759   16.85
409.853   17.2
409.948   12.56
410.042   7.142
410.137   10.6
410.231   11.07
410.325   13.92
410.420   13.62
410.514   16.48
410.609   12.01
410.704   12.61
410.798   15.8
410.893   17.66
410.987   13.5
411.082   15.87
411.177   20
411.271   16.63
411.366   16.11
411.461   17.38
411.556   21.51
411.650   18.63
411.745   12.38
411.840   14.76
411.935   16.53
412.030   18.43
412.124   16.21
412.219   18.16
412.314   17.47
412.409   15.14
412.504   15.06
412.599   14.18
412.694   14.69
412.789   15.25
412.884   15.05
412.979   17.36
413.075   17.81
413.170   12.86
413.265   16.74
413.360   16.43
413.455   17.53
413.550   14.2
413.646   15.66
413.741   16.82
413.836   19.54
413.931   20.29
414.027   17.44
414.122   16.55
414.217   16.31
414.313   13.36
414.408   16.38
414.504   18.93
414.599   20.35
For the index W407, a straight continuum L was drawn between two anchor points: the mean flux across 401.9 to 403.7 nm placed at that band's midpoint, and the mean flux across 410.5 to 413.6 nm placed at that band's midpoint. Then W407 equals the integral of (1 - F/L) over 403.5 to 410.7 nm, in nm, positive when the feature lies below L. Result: 0.48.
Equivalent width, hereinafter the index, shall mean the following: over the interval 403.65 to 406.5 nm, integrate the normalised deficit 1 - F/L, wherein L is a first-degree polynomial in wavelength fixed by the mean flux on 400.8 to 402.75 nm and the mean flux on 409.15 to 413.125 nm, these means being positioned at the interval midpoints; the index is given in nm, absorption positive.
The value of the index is 0.189 nm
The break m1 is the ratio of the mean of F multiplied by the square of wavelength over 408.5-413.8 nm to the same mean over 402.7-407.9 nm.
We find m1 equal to 1.0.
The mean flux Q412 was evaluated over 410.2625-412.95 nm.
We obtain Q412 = 15.9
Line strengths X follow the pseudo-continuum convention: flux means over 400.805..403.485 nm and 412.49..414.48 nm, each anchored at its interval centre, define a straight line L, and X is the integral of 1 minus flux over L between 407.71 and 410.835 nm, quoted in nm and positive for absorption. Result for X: 0.25 nm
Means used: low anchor 16.9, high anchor 16.2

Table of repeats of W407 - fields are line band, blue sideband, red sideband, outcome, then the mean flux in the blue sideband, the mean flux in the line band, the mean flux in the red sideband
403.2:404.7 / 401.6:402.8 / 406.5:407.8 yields 0.216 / 17.6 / 14.5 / 15.7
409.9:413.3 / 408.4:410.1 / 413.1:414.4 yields 0.131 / 15.3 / 15.3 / 16.5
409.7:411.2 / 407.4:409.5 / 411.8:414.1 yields 0.187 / 15.9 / 14.1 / 16.4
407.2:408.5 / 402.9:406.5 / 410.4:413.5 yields 0.006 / 15.4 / 15.6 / 16.1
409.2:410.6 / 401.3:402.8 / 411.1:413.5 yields 0.189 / 17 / 14.4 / 16.5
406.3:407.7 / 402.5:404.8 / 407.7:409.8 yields 0.059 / 15.6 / 15.3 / 16.2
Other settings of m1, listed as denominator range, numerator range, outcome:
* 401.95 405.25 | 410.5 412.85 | 1.03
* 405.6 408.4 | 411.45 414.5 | 1.09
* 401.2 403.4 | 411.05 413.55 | 1.03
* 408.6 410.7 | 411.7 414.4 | 1.11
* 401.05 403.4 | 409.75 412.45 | 0.96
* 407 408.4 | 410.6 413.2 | 1.04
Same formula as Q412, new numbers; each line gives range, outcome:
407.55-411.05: 15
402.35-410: 15.9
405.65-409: 15.5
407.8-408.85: 16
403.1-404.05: 15.7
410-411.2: 13.8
